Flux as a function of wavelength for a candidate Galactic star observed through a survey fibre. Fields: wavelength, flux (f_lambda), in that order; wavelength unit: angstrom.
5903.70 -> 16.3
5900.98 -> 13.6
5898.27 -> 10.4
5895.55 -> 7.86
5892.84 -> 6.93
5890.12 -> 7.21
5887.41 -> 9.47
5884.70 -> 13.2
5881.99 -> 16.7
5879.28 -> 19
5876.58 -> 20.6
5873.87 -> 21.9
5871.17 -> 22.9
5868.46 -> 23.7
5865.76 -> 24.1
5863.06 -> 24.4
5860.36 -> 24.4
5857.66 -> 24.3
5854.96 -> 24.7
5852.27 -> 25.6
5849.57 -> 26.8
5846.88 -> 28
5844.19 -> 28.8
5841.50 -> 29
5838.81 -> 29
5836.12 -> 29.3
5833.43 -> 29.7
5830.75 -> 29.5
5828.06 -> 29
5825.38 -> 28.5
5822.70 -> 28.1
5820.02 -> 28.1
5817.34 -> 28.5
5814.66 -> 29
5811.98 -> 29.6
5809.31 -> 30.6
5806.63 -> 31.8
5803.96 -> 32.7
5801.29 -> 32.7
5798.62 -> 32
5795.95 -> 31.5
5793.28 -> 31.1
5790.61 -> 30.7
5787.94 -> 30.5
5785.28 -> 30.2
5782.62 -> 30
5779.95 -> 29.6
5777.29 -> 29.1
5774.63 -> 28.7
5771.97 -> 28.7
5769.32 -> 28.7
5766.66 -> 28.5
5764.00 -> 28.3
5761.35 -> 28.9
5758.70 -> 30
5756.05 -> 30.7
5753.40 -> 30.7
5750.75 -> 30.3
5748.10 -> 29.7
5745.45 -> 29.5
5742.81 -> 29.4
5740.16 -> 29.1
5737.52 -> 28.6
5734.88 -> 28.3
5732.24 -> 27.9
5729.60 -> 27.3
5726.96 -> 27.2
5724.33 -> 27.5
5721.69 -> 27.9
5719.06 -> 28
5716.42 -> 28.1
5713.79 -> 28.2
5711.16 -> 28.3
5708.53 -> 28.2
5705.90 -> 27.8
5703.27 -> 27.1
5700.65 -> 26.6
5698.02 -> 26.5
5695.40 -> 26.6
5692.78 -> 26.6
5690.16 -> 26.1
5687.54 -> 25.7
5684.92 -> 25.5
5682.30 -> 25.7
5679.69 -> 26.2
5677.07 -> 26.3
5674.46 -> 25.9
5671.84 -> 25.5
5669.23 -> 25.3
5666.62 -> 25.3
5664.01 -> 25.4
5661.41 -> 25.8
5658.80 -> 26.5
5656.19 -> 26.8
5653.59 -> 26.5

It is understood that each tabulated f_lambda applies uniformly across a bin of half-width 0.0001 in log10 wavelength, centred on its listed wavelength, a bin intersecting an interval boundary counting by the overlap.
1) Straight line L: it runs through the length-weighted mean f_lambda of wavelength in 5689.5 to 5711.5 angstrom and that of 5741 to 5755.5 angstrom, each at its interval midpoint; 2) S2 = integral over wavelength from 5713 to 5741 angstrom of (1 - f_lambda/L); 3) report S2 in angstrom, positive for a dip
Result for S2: 0.6 angstrom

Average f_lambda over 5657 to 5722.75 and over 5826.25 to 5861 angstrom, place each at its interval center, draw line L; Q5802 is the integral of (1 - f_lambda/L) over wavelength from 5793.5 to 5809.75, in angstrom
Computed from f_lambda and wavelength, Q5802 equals -2.7 angstrom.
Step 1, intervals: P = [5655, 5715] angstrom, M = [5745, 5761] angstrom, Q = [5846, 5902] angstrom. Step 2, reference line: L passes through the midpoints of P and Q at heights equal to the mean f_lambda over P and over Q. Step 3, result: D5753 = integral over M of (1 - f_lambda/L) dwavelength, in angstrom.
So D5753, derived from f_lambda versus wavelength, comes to -4.3 angstrom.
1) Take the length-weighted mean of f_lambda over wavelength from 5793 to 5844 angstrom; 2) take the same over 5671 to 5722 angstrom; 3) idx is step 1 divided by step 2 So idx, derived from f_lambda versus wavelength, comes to 1.12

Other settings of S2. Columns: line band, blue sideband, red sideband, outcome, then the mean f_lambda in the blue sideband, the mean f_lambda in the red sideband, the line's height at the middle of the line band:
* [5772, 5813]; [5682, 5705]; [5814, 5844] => -3.60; 26.3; 28.9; 28.2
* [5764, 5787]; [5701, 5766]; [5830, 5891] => -2.03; 28.6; 23.2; 26.8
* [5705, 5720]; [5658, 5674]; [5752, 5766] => -0.25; 25.6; 29.7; 27.6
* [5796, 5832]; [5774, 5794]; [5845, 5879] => -2.96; 30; 24.2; 27.8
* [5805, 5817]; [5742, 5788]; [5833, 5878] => -1.15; 29.5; 25.6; 27.5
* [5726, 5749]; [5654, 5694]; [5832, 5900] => -4.02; 25.9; 21.1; 24.3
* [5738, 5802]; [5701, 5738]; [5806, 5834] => -3.04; 27.8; 29.2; 28.5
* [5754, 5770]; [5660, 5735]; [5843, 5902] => -3.50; 26.8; 19.3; 24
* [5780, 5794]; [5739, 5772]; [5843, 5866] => -1.05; 29.5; 25.7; 28.3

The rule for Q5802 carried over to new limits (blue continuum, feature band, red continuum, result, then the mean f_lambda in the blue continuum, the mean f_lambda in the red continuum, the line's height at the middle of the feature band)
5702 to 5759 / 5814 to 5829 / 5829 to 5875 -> -0.91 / 28.6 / 26.3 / 26.9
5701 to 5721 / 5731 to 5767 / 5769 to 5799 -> -0.36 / 27.9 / 30.1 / 29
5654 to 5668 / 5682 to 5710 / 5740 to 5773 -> 0.66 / 26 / 29.4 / 27.3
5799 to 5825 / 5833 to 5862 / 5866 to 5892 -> -4.72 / 30.1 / 17.3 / 23.3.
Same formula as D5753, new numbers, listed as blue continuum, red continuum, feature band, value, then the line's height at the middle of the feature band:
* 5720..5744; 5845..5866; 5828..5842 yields -1.84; 25.9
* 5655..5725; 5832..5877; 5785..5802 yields -3.34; 26.1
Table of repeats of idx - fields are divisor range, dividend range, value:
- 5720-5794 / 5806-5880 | 0.92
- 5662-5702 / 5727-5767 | 1.12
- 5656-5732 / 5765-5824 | 1.12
